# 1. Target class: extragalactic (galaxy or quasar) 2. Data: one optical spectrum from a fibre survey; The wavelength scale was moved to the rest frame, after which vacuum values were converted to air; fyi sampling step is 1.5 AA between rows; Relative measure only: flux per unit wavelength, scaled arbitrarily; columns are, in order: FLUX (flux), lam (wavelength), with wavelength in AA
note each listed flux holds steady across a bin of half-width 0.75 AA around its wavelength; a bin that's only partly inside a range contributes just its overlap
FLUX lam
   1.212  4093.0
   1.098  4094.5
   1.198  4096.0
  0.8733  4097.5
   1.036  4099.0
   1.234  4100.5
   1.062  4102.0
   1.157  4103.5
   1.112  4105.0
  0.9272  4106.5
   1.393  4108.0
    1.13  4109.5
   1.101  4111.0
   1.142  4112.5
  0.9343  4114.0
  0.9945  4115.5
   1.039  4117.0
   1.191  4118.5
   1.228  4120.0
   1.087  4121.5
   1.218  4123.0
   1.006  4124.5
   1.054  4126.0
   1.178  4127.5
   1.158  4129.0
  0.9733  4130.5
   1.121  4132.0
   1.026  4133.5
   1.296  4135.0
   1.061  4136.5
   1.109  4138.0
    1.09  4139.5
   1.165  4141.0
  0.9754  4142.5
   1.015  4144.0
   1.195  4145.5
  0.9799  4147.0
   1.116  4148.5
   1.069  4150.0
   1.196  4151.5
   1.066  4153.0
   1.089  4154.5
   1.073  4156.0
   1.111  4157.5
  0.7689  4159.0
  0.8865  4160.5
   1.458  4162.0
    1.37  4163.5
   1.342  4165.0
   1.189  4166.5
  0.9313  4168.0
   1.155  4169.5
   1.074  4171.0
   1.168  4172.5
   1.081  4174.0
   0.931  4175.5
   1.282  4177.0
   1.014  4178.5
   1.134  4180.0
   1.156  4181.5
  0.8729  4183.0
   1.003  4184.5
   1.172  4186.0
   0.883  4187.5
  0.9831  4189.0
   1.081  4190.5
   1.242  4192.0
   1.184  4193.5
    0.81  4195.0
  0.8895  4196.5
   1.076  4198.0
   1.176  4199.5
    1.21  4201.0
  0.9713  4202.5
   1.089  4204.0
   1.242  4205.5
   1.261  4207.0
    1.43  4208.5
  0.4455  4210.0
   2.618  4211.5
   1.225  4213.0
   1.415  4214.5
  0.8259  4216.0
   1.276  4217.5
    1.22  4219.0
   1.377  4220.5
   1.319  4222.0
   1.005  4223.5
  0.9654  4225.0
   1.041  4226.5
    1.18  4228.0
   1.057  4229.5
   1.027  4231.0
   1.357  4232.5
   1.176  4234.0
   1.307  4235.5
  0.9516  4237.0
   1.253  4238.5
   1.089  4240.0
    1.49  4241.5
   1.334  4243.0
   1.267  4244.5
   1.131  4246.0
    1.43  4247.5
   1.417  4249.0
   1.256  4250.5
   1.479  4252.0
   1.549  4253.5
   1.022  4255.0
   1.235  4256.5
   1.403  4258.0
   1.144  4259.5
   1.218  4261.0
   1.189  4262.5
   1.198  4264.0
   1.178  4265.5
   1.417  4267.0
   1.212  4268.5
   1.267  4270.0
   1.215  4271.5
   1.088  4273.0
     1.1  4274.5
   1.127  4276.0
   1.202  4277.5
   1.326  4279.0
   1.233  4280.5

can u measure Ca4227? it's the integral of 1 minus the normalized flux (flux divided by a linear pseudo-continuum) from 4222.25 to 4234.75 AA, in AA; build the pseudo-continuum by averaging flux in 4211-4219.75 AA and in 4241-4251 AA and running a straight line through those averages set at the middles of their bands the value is 2.4 AA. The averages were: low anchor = 1.4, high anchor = 1.33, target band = 1.11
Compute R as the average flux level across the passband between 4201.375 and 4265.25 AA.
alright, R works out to 1.23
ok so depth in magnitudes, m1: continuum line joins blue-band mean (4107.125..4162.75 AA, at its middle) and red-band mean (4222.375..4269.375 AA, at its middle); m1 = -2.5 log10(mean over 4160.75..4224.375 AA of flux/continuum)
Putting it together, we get 0.01 mag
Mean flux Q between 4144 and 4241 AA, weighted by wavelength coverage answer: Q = 1.13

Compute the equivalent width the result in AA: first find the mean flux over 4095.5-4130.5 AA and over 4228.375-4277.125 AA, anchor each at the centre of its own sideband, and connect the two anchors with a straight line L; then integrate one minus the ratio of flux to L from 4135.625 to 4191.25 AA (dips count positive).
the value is 3.0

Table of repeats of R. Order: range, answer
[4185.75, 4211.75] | 1.13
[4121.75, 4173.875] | 1.11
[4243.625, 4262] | 1.29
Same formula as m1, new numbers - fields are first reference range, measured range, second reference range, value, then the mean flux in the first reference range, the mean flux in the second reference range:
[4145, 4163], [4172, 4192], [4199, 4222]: 0.10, 1.09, 1.26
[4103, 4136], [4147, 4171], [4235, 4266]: 0.04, 1.11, 1.26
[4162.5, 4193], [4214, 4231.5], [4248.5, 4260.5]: 0.08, 1.11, 1.31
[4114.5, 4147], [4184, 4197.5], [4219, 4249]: 0.13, 1.1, 1.2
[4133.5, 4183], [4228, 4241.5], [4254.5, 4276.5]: 0.00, 1.11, 1.2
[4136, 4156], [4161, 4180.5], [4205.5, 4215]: 0.04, 1.09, 1.39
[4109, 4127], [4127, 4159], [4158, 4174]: 0.02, 1.09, 1.13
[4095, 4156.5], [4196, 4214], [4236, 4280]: -0.03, 1.1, 1.25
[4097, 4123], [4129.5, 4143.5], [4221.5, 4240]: 0.02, 1.1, 1.13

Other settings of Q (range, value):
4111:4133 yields 1.09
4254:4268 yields 1.23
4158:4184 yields 1.11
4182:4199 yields 1.02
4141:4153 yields 1.08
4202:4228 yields 1.22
